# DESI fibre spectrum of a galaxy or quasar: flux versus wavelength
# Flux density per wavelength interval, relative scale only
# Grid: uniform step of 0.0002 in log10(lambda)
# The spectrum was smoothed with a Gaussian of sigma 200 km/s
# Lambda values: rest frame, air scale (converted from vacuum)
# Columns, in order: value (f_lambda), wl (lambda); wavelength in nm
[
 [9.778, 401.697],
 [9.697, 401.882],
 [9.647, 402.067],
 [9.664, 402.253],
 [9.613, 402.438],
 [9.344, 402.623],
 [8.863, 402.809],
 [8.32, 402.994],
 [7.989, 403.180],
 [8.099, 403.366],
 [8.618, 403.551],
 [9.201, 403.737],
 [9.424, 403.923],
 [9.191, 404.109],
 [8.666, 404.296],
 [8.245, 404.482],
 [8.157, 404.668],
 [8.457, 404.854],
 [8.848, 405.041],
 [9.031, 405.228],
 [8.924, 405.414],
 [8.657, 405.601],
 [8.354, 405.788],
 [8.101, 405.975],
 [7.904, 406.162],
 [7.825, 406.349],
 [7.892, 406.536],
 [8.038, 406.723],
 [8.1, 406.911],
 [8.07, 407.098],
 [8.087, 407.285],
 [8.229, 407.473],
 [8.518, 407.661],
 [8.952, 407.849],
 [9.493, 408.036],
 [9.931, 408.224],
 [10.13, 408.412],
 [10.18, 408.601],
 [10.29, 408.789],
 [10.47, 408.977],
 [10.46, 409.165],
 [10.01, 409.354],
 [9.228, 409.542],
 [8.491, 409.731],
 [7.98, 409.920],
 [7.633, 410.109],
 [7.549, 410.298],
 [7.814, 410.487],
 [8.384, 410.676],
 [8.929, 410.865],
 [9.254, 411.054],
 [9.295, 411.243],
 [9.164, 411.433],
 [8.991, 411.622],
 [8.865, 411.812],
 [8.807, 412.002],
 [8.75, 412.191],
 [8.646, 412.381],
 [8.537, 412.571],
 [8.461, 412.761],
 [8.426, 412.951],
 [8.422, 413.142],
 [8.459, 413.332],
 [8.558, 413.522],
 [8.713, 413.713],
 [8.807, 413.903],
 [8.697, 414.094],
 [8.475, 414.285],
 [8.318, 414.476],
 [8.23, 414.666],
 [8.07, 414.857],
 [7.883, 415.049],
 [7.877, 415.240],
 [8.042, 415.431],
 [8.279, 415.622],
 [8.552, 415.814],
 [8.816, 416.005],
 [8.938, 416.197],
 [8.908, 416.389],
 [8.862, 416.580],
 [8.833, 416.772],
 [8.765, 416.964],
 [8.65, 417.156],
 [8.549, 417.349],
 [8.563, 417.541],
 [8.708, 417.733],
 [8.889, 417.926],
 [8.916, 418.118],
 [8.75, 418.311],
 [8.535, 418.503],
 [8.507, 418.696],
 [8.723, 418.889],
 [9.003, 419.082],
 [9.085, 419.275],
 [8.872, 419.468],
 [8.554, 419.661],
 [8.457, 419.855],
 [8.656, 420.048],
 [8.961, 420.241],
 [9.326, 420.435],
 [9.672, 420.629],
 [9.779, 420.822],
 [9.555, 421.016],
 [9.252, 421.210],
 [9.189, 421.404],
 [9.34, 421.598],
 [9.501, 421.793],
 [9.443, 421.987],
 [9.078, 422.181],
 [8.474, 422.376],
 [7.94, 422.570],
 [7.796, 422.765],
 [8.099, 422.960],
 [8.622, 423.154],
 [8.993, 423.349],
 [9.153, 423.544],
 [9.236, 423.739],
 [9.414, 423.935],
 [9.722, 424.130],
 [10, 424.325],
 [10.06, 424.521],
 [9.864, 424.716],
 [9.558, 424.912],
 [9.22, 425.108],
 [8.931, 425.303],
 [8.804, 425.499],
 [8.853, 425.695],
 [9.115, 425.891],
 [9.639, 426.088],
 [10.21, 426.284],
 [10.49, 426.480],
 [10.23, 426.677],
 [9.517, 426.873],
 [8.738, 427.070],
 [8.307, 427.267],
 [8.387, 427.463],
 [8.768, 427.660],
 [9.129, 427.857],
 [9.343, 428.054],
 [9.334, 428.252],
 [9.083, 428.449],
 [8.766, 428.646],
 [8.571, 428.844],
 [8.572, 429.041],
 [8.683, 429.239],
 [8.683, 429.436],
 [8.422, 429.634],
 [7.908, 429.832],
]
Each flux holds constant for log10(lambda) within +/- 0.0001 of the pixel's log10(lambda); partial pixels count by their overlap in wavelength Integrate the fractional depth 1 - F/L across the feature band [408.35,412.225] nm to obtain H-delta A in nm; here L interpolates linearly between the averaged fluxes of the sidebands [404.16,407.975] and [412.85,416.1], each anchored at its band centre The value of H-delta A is -0.321 nm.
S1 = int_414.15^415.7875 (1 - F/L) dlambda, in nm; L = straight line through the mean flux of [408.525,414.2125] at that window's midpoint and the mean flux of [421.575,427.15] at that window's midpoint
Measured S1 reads 0.15 nm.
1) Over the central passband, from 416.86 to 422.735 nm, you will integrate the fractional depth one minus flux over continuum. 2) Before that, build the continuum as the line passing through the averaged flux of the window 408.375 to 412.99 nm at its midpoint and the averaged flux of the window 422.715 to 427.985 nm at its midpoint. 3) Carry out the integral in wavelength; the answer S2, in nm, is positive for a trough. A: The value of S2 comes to 0.15 nm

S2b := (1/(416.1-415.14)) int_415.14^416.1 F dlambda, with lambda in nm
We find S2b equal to 8.32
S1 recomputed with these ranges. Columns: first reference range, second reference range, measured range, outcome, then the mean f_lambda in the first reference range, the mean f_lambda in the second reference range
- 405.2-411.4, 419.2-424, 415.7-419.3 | 0.065 nm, 8.8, 8.97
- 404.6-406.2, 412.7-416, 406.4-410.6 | -0.202 nm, 8.52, 8.38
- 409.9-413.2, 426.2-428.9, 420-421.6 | -0.069 nm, 8.56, 9.21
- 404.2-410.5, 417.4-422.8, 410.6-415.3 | 0.113 nm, 8.74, 8.92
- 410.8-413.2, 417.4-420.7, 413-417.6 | 0.161 nm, 8.81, 8.82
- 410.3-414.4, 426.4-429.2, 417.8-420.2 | 0.023 nm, 8.66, 9.07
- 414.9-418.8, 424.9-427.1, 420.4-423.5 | 0.023 nm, 8.58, 9.46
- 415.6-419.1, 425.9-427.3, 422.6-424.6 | 0.057 nm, 8.73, 9.61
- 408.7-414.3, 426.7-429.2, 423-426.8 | -0.241 nm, 8.82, 8.91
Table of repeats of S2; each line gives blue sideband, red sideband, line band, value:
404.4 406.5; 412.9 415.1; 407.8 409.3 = -0.29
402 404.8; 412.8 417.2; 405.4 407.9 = 0.15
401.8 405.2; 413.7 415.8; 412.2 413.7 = -0.02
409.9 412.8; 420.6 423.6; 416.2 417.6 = 0.01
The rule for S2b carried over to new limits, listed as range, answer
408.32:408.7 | 10.1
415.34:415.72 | 8.16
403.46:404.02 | 9.08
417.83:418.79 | 8.72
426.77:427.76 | 8.76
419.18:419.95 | 8.74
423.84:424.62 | 9.81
